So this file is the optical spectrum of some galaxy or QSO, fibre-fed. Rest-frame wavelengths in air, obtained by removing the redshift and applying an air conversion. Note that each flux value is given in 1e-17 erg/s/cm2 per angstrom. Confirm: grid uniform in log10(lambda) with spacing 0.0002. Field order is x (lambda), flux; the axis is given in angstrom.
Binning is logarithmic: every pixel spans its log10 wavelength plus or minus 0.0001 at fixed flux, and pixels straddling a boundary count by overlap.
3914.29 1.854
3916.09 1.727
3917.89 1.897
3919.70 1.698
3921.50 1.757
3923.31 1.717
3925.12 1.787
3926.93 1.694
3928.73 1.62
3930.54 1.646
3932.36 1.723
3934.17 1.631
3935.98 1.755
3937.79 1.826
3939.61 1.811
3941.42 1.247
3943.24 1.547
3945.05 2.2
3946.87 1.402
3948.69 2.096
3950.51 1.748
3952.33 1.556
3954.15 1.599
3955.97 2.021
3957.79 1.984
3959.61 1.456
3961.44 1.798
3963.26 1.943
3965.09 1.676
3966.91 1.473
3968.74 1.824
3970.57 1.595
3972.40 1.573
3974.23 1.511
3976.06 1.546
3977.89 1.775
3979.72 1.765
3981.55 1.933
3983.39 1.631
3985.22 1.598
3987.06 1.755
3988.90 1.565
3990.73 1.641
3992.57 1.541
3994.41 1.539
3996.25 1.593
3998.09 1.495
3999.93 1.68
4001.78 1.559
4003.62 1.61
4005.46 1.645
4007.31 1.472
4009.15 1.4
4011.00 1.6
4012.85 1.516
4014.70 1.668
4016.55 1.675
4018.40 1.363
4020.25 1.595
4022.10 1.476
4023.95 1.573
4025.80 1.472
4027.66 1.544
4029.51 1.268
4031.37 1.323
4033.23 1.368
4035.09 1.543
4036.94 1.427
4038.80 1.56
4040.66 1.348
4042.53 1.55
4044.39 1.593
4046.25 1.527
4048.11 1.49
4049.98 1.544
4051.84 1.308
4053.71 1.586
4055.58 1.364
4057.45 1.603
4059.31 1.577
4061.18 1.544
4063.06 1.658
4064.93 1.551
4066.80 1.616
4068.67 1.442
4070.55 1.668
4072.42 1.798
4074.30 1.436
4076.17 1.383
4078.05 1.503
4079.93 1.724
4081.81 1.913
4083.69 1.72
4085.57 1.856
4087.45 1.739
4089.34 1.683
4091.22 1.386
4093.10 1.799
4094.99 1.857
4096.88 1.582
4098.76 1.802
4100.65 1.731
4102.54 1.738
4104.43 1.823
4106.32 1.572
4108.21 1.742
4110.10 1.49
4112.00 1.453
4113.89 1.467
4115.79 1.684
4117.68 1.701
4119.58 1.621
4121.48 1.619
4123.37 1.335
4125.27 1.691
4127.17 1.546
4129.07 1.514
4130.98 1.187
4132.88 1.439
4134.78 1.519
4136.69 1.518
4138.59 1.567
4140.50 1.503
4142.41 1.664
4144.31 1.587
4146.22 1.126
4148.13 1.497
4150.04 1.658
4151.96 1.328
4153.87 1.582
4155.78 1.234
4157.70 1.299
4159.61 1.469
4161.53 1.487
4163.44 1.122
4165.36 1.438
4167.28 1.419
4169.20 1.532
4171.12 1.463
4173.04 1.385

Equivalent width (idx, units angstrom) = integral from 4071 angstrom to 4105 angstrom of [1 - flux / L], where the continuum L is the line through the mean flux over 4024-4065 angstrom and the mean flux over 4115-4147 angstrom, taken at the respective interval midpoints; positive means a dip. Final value -4.2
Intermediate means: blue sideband 1.49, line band 1.69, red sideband 1.52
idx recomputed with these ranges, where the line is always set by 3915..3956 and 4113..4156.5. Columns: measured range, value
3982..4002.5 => 0.64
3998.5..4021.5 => 1.09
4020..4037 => 1.73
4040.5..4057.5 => 1.13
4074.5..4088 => -0.98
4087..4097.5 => -0.83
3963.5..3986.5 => 0.13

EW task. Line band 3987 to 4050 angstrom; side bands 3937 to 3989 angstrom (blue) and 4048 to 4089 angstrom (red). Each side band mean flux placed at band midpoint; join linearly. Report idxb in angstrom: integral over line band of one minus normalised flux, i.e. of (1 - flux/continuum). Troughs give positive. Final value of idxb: 4.7 angstrom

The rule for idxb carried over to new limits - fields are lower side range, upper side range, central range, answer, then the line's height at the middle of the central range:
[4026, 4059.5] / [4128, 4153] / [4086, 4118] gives -4.2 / 1.47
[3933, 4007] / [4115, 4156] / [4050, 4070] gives 0.7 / 1.59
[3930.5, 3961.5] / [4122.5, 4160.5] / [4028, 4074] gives 2.1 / 1.58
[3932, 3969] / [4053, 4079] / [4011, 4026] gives 0.7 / 1.62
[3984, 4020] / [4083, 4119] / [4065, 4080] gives 0.8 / 1.65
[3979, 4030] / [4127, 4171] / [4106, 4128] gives -1.5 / 1.47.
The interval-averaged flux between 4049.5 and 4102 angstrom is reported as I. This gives 1.62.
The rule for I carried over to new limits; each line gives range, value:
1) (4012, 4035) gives 1.49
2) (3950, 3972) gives 1.72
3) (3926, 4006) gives 1.68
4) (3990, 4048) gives 1.52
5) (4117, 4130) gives 1.57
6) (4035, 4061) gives 1.5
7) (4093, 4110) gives 1.72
